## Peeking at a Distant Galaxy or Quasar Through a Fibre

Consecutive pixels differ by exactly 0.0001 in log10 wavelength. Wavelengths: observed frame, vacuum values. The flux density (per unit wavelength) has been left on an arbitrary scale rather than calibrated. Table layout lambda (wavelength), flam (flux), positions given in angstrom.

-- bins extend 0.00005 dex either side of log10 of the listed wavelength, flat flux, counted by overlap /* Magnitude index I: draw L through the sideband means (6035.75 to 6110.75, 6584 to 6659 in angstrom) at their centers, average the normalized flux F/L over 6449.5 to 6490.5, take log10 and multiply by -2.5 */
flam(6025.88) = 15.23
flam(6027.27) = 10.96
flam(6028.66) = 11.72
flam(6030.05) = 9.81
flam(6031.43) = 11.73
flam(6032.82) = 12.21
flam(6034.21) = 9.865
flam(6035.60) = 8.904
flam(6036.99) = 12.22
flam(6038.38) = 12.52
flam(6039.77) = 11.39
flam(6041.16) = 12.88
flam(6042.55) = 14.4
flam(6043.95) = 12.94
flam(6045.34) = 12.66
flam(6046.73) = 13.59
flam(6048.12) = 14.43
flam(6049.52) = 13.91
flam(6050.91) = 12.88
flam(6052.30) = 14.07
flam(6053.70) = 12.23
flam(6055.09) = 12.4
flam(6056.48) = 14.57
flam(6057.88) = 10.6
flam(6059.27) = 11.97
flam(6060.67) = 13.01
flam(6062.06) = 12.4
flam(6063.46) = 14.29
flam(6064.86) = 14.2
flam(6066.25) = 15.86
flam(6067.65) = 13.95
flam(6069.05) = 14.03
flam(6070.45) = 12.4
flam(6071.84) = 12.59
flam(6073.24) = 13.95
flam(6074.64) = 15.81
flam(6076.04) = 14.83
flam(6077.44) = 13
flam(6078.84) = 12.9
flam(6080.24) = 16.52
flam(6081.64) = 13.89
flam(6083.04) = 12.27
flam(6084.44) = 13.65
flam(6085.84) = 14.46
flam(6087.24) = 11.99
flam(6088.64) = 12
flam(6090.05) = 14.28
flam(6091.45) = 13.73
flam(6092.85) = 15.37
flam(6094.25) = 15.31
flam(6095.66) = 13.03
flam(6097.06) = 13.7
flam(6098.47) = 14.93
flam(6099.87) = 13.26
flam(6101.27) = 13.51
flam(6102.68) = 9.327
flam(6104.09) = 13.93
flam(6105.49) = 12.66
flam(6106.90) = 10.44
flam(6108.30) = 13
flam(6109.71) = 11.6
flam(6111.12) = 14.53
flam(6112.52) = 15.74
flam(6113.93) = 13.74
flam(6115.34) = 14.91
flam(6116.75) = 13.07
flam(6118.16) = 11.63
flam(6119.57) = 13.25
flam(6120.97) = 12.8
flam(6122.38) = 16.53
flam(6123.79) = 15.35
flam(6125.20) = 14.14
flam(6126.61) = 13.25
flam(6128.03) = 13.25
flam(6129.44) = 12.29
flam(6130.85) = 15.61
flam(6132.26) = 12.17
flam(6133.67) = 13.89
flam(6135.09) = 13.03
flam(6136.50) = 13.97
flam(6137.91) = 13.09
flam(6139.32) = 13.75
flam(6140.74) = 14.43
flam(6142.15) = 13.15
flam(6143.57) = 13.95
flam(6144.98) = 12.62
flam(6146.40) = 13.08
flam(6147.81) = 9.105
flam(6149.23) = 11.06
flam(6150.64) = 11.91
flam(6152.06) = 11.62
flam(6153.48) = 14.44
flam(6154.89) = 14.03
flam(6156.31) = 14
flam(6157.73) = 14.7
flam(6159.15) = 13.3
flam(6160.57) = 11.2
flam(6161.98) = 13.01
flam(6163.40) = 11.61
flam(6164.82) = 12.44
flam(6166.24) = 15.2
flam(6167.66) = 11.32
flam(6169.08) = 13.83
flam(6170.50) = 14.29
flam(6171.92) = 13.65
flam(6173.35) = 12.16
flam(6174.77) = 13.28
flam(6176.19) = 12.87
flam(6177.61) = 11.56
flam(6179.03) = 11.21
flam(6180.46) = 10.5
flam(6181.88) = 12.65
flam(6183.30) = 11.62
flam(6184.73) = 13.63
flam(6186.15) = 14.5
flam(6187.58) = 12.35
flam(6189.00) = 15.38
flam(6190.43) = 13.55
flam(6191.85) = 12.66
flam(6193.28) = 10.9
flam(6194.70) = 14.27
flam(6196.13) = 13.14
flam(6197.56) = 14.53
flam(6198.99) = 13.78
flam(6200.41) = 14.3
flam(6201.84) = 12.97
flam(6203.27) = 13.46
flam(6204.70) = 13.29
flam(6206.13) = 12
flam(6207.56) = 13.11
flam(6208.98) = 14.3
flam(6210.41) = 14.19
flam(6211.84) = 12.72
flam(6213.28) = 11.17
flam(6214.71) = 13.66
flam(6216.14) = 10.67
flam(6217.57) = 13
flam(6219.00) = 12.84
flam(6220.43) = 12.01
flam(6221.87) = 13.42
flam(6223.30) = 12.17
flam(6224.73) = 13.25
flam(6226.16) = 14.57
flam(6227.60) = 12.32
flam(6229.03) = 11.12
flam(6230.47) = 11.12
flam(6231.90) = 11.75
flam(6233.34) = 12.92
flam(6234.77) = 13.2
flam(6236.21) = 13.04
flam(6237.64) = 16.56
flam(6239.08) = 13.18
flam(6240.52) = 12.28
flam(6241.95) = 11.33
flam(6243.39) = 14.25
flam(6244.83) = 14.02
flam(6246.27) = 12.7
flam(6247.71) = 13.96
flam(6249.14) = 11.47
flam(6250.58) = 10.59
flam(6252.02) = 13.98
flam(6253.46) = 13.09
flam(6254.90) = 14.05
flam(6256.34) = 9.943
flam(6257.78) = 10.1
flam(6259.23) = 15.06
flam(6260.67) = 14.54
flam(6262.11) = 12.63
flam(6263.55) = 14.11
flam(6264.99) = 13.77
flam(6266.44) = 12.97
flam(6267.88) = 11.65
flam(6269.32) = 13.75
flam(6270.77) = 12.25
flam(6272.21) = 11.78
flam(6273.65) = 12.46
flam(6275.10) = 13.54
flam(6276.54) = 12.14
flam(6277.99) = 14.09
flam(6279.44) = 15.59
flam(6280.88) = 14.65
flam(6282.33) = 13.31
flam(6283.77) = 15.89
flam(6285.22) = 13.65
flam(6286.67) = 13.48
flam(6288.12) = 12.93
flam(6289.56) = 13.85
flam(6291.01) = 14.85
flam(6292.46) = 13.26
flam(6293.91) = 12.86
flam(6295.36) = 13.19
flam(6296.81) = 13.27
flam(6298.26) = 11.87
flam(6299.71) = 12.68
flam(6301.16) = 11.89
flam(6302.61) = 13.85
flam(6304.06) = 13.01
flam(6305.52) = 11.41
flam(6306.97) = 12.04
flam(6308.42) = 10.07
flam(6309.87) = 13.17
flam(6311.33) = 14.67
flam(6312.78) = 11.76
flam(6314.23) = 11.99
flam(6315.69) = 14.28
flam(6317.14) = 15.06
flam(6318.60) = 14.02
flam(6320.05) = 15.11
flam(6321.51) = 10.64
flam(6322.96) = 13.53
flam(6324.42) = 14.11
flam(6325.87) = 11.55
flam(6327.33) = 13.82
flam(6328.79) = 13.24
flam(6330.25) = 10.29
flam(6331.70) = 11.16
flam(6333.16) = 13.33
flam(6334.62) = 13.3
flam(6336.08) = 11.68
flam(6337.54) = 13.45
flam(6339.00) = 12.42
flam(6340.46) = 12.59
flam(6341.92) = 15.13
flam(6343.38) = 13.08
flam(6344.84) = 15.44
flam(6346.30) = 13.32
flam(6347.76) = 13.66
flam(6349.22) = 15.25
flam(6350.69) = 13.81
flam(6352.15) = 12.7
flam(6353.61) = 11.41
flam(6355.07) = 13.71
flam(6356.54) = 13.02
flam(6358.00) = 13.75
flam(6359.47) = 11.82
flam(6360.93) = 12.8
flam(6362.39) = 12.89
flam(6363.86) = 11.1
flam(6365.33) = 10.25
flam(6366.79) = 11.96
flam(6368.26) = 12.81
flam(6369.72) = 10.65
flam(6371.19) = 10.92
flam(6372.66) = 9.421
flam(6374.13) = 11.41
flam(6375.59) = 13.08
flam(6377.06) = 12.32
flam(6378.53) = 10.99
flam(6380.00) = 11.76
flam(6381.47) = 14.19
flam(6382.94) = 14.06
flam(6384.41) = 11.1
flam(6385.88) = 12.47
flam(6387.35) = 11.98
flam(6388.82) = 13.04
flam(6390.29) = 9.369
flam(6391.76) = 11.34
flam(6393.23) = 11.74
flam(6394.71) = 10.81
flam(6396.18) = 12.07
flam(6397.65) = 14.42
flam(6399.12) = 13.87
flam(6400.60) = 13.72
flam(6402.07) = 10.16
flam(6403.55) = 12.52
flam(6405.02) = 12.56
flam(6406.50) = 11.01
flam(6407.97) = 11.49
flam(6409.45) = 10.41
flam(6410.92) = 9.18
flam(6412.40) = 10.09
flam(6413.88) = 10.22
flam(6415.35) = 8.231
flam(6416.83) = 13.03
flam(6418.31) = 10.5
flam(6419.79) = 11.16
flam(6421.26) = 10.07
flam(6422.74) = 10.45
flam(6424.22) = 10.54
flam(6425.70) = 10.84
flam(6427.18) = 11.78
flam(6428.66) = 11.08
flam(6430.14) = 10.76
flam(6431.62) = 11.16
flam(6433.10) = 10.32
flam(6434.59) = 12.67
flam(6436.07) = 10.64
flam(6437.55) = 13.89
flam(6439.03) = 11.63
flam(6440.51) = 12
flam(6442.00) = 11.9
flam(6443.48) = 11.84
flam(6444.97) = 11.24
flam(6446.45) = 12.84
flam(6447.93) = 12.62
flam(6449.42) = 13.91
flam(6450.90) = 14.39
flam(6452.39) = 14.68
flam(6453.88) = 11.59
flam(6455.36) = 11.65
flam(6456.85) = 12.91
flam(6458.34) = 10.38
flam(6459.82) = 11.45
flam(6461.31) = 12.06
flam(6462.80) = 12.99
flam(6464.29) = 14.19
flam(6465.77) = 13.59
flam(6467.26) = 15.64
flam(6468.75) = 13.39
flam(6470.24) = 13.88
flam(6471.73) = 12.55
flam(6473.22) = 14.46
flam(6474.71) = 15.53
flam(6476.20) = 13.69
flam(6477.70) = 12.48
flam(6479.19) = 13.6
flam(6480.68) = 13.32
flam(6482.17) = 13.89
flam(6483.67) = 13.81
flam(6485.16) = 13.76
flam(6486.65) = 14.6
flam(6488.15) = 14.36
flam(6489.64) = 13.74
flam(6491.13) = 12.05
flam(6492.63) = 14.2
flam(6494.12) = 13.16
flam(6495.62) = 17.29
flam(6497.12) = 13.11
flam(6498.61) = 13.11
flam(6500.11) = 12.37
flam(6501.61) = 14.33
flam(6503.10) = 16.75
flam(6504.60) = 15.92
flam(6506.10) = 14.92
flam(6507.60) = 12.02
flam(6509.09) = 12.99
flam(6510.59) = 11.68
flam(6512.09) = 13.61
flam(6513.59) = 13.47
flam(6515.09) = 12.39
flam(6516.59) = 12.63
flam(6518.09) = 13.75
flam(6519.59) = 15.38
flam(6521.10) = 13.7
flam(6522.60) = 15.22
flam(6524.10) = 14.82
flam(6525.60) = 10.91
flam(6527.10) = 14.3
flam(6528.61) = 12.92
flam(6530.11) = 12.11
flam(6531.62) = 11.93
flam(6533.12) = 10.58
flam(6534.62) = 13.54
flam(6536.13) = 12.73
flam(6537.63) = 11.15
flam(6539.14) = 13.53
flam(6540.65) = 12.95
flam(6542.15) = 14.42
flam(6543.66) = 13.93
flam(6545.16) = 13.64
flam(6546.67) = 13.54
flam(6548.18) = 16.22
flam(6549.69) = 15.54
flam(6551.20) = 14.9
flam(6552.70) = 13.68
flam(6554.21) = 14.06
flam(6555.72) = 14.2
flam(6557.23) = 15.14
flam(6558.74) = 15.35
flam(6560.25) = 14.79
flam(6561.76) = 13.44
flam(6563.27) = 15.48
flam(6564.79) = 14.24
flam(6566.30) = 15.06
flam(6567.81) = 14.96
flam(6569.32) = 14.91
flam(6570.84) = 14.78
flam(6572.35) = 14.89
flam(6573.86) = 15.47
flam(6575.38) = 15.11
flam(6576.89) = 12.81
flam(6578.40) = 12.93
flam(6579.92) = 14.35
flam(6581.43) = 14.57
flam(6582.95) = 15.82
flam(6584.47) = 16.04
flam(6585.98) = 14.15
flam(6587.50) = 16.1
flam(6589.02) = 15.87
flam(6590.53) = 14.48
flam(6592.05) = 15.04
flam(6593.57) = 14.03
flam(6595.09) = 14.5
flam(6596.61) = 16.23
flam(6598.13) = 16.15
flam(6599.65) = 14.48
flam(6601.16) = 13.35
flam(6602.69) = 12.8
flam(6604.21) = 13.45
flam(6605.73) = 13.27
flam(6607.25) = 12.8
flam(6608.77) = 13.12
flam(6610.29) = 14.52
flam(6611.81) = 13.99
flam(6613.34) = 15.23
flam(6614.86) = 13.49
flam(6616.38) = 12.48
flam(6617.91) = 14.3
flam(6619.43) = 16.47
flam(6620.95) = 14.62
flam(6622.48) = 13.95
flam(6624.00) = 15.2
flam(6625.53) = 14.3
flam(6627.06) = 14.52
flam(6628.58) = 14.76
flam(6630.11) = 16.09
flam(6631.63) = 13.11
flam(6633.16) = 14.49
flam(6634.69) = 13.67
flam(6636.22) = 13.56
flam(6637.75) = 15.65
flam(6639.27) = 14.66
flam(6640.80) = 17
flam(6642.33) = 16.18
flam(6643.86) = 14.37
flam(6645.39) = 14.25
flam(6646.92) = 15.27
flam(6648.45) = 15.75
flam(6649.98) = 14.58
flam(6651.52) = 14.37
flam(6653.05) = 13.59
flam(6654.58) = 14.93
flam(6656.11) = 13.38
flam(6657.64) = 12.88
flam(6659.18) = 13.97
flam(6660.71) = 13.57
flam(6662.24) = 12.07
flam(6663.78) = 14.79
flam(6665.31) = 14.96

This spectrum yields 0.058 mag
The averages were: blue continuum 13.3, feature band 13.4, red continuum 14.5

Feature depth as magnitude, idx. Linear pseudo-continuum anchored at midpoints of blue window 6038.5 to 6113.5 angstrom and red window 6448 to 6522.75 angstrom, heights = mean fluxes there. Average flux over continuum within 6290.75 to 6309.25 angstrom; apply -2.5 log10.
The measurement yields 0.077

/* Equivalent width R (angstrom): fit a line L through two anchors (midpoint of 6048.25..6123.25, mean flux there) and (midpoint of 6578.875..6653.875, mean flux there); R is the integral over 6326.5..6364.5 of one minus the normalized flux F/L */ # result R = 2.8 angstrom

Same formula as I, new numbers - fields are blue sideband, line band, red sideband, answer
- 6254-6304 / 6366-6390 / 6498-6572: 0.13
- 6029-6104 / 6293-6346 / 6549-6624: 0.07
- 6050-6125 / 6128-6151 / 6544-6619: 0.05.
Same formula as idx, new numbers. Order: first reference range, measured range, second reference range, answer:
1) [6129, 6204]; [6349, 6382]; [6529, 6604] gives 0.12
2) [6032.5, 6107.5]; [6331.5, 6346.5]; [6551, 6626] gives 0.05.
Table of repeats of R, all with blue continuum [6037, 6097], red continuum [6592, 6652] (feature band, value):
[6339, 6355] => 0.5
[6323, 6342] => 1.7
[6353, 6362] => 0.8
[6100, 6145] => 0.6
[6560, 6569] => -0.2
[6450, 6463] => 1.6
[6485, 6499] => 0.3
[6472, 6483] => 0.3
